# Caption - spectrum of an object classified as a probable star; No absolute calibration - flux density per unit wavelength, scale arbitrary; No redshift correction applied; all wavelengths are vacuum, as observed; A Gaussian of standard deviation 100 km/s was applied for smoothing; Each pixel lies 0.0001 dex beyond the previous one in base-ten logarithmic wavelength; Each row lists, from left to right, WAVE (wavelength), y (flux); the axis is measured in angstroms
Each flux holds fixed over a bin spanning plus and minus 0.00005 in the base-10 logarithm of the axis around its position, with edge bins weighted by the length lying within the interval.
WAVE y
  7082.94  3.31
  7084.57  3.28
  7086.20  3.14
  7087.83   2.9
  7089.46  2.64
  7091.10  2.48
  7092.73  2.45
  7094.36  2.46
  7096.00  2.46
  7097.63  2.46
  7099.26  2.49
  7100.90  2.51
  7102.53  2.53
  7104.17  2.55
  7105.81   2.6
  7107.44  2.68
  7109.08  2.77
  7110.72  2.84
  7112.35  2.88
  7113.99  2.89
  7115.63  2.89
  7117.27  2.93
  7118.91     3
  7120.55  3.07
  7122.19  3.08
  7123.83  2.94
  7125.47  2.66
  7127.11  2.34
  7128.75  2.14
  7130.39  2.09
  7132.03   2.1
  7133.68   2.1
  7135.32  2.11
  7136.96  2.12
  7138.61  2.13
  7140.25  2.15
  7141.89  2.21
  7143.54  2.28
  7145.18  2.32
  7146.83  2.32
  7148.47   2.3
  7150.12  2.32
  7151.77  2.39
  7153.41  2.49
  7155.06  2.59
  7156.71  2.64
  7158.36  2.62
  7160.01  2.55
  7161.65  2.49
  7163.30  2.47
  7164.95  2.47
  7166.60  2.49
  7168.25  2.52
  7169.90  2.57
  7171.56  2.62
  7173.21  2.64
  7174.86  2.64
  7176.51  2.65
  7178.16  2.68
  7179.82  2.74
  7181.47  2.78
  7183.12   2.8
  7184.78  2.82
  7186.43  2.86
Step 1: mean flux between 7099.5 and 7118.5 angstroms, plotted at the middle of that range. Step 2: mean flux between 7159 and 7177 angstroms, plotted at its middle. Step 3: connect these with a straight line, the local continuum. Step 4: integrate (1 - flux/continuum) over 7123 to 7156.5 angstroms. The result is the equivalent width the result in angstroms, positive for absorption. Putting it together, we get 4.2 angstroms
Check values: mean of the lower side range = 2.73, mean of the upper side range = 2.55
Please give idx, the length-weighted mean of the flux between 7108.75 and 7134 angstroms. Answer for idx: 2.68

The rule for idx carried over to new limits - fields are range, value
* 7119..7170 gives 2.43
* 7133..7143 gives 2.14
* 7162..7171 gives 2.5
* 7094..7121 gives 2.71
